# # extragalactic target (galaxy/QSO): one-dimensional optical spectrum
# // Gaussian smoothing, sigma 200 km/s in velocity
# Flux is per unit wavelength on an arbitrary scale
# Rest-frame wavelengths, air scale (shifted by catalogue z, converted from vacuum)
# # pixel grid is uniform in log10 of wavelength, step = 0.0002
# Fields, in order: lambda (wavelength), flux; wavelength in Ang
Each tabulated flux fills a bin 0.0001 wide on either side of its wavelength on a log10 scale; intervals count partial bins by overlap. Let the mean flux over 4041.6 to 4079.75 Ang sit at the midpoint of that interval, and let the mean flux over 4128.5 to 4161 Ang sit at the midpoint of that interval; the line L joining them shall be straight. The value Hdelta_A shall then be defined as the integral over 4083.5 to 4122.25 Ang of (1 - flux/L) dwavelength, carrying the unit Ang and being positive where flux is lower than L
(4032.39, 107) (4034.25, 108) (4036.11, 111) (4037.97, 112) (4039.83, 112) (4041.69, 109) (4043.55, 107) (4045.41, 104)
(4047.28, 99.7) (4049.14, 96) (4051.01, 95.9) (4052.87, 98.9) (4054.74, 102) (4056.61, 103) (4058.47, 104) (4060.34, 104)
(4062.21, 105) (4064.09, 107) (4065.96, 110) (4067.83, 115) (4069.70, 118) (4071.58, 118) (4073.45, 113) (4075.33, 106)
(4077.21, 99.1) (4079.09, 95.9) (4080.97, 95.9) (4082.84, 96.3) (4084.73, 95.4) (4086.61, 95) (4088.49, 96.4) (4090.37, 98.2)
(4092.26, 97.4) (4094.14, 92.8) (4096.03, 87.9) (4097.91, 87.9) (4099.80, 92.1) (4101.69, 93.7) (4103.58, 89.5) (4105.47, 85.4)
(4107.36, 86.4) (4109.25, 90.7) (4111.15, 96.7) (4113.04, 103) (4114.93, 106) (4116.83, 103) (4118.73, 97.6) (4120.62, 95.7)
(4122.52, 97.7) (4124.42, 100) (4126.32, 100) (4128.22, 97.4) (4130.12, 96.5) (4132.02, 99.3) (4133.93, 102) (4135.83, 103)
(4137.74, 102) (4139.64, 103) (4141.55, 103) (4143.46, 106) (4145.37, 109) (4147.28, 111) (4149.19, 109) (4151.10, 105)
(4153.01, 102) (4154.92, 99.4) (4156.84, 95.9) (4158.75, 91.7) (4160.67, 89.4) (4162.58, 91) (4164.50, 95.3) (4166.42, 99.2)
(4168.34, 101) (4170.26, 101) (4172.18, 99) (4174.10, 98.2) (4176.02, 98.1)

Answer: 3.3 Ang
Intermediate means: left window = 105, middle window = 94.6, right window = 102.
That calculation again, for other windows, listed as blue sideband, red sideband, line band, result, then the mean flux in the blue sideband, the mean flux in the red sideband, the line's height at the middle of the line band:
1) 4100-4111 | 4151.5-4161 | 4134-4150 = -1.8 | 89.8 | 96.6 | 94.7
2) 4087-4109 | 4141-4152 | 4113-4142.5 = 0.2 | 91.7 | 107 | 101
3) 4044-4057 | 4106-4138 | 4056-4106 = -0.4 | 100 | 98.4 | 99.3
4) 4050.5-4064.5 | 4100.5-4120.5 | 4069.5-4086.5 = -0.6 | 103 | 95.2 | 99.7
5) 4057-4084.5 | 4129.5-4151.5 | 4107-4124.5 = 1.1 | 106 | 104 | 105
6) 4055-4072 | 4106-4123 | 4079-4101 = 1.8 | 109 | 97.1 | 103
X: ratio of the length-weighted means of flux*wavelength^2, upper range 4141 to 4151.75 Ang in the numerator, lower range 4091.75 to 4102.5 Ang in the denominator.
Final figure 1.2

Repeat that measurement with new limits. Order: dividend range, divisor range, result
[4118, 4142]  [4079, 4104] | 1.08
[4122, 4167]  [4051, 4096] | 1.01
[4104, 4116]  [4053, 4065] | 0.93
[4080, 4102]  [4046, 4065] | 0.94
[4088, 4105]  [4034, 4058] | 0.91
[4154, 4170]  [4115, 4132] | 0.98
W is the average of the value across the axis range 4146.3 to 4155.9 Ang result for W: 105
